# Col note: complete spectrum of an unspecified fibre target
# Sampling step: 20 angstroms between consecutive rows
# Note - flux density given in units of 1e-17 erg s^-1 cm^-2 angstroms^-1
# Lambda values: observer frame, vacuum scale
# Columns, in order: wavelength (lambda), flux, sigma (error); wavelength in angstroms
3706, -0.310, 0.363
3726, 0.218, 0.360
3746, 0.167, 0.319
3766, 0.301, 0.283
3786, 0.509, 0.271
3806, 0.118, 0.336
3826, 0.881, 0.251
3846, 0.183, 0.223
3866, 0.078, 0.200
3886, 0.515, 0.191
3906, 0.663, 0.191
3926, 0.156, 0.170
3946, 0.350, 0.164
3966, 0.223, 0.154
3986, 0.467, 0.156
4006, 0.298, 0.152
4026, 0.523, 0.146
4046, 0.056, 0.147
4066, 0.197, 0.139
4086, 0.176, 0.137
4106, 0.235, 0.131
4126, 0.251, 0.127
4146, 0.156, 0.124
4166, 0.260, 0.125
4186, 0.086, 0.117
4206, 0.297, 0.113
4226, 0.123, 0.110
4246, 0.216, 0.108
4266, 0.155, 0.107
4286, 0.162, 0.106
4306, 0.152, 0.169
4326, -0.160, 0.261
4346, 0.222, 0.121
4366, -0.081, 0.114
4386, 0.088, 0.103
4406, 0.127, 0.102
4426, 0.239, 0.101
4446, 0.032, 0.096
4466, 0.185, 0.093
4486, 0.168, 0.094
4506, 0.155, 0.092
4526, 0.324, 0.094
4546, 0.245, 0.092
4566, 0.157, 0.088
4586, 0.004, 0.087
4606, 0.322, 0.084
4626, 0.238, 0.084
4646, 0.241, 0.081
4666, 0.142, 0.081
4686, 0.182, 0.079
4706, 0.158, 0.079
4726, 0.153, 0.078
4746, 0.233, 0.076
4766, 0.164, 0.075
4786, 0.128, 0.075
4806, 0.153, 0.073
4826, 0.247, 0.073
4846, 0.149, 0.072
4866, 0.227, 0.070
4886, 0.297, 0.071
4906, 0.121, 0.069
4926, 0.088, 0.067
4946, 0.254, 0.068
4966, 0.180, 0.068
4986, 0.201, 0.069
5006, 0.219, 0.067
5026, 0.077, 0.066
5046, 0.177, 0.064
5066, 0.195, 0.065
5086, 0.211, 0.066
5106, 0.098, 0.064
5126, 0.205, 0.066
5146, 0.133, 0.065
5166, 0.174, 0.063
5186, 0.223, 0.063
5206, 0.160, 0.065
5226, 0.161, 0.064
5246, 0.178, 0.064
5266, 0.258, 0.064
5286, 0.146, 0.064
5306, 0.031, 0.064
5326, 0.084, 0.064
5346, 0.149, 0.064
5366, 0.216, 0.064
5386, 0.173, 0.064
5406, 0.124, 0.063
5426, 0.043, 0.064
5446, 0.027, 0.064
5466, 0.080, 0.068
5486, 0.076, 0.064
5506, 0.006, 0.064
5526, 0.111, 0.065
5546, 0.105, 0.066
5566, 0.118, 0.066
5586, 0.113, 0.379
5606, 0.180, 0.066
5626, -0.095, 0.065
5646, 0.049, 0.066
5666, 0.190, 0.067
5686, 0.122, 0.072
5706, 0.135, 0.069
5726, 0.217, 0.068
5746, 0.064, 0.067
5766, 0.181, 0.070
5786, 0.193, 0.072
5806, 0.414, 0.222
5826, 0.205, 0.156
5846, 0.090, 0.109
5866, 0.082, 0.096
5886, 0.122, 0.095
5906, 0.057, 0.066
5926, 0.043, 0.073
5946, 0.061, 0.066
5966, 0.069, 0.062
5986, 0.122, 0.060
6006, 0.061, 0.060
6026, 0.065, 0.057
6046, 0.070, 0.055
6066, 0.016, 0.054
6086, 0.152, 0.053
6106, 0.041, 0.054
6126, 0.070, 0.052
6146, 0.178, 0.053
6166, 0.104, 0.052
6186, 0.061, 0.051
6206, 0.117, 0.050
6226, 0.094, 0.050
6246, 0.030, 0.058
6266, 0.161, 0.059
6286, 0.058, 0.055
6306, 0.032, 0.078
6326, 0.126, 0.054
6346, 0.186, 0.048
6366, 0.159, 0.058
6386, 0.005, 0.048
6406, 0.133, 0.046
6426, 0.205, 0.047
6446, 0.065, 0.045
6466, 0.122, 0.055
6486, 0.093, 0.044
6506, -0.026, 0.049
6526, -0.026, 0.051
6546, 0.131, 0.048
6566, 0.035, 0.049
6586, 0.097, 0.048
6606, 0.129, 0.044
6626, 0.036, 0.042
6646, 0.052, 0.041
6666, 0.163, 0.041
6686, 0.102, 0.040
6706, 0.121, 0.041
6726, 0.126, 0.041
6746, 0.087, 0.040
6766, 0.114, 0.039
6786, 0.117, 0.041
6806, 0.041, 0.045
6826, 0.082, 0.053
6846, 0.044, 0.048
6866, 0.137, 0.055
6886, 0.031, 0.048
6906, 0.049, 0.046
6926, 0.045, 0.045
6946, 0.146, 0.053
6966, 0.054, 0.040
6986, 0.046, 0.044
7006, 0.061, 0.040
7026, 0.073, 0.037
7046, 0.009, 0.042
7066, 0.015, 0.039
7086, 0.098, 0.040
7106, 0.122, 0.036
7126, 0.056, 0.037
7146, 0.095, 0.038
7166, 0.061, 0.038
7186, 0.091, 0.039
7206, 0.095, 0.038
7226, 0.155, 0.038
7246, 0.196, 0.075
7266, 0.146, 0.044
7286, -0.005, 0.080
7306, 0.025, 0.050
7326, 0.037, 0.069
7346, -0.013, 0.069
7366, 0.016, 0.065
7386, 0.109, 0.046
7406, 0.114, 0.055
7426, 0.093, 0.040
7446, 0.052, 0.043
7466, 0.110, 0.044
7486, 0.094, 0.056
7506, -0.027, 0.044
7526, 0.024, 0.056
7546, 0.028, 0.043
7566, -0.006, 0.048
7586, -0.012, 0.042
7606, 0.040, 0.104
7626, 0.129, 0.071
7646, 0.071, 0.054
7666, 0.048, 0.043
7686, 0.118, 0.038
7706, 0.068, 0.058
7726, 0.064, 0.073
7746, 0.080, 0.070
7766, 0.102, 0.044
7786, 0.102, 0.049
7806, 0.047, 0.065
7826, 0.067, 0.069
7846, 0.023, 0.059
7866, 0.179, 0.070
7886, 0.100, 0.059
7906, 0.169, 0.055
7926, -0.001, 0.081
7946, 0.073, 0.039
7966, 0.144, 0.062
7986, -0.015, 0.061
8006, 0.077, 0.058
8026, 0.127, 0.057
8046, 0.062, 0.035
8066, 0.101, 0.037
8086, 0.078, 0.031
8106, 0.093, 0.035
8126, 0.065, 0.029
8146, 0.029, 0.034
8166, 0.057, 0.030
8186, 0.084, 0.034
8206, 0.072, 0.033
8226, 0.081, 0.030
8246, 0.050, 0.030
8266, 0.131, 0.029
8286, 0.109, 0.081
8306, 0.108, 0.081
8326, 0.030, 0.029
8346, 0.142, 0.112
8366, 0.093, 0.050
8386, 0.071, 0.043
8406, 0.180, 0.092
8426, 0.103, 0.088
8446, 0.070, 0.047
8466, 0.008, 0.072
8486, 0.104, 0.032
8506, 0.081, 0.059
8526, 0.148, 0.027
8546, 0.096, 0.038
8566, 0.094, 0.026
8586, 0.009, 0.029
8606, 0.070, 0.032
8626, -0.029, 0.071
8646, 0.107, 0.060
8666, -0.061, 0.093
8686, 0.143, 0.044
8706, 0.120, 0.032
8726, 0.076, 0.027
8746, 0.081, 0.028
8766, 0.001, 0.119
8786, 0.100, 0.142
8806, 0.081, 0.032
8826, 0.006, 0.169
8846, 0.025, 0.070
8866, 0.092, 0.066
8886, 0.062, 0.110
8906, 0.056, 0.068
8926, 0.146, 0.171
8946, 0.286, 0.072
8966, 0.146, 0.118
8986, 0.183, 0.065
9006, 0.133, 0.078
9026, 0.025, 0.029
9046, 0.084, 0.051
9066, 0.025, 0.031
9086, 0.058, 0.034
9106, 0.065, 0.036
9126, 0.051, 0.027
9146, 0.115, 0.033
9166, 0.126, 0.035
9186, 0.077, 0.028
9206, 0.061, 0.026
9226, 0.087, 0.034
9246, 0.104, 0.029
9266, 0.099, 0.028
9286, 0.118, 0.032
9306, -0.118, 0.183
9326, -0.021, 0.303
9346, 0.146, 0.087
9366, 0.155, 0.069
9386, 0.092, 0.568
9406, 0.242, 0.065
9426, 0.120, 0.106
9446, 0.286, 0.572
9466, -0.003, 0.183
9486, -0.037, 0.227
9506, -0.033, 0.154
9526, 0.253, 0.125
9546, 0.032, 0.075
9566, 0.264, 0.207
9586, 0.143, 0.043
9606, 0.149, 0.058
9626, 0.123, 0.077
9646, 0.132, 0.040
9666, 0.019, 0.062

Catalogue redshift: 1.397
